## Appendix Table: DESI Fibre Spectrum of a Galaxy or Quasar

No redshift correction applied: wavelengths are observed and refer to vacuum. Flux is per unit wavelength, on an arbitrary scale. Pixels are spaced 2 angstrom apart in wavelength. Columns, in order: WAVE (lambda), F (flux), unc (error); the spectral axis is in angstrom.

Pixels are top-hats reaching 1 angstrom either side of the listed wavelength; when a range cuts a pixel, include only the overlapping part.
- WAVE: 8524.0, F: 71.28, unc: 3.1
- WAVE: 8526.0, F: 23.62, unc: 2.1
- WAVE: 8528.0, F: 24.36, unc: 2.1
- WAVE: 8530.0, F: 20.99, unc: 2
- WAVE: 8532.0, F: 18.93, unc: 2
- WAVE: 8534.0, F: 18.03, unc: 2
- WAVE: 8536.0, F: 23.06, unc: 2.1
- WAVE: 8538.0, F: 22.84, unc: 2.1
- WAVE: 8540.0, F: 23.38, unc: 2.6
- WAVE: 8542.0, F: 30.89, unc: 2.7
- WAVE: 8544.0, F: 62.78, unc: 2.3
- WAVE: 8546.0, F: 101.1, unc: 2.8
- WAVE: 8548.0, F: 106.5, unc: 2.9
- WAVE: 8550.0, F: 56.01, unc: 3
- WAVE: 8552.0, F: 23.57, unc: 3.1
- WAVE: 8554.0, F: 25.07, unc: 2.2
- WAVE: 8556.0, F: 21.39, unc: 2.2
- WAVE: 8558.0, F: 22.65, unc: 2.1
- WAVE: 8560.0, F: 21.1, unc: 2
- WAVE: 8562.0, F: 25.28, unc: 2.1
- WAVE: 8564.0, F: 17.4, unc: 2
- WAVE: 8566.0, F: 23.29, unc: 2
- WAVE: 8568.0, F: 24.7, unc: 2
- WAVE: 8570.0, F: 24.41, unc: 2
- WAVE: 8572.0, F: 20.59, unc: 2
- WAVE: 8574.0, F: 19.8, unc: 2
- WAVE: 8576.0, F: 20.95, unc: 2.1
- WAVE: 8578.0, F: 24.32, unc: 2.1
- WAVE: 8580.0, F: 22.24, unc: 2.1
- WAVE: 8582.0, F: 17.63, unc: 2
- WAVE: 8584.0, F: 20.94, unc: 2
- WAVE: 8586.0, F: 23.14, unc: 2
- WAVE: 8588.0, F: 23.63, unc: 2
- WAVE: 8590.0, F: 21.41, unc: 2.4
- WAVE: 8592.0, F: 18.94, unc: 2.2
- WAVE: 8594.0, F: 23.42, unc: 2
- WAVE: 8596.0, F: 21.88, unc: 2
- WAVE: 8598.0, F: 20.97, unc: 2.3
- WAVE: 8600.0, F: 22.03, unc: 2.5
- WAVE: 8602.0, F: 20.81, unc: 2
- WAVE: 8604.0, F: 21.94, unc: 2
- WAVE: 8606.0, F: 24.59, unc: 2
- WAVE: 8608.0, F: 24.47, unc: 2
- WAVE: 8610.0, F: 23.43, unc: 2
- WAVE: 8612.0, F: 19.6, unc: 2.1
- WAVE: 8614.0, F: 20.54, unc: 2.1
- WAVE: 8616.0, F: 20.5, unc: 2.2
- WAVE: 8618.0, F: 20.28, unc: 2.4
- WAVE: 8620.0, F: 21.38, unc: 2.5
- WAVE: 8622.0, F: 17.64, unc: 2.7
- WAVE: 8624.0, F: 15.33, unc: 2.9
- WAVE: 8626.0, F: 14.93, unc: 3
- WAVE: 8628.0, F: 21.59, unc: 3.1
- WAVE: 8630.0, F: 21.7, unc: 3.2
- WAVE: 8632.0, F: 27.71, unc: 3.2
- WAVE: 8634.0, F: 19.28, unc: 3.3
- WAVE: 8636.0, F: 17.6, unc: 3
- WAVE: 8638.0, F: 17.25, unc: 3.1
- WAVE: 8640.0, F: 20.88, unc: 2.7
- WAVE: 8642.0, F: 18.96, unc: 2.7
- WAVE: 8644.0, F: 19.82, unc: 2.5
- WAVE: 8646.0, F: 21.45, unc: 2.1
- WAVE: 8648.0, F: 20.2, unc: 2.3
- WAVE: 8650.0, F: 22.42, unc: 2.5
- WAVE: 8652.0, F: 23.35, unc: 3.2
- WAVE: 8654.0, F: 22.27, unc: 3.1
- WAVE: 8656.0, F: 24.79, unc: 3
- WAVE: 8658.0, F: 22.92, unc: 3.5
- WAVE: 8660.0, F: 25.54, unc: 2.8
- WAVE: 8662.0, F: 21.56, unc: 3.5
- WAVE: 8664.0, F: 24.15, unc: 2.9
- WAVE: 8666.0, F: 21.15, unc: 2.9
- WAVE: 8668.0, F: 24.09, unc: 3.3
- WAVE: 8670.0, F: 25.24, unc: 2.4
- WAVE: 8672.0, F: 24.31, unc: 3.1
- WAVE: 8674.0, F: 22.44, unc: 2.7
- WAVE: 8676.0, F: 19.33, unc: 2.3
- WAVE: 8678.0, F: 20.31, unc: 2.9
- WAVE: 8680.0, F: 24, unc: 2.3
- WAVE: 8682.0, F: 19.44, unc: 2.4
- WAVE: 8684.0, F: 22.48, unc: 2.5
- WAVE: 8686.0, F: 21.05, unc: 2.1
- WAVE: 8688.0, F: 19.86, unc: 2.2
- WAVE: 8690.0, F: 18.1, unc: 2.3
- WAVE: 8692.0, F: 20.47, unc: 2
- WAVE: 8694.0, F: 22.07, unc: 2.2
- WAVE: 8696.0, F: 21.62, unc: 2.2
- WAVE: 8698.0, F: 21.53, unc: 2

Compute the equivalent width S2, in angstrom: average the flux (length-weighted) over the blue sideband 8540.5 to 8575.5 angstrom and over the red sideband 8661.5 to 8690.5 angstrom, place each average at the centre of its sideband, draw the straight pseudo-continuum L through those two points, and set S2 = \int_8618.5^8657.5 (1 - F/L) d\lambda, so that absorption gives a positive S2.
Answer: 8.77 angstrom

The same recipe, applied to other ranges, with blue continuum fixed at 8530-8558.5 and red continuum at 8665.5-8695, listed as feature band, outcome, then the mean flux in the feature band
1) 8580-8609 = 9.64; 21.9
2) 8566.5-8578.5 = 4.46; 22.4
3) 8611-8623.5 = 4.21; 19.8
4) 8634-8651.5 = 4.34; 19.9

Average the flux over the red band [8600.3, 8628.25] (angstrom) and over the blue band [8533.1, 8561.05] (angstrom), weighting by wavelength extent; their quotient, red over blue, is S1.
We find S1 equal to 0.5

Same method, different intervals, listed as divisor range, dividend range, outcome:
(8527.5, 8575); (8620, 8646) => 0.60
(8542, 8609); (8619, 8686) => 0.73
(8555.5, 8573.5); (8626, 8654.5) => 0.93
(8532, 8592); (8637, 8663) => 0.72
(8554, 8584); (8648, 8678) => 1.05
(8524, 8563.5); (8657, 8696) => 0.61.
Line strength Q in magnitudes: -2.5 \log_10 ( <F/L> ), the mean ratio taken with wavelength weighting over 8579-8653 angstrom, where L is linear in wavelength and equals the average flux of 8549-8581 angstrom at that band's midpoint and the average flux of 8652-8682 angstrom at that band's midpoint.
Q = 0.14 mag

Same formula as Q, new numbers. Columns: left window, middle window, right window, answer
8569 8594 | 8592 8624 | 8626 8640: -0.015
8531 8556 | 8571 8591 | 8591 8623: 0.349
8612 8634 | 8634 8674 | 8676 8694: -0.078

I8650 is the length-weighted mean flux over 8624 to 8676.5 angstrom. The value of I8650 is 21.6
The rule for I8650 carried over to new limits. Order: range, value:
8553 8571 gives 22.8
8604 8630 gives 20.5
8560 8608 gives 22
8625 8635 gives 21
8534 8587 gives 31.5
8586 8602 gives 21.8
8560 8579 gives 22.2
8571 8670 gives 21.4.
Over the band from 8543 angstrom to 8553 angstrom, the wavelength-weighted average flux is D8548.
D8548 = 70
